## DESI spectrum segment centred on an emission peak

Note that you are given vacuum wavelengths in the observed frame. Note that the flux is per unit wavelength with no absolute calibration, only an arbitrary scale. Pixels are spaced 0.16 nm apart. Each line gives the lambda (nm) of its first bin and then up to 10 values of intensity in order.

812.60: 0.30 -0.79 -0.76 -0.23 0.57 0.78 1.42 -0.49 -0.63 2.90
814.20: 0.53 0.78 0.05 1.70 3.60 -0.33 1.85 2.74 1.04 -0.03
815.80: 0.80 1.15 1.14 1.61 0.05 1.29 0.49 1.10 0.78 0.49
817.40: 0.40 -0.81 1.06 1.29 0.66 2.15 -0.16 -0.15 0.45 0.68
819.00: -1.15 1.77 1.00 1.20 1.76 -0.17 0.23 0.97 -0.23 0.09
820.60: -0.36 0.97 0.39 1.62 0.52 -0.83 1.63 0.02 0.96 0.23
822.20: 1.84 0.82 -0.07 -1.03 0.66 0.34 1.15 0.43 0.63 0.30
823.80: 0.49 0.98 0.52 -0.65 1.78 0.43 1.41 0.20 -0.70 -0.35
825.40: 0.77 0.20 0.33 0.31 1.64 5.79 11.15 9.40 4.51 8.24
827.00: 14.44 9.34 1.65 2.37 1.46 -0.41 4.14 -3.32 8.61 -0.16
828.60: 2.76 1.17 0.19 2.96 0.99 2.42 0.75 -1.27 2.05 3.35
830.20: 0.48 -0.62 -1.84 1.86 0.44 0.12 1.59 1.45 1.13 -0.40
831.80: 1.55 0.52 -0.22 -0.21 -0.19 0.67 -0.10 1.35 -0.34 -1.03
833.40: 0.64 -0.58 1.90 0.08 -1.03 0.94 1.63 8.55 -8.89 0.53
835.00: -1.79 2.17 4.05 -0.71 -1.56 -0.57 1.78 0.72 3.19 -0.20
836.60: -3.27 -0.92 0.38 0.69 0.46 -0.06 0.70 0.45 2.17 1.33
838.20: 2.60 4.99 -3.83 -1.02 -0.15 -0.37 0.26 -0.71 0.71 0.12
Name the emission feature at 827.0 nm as [O II]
